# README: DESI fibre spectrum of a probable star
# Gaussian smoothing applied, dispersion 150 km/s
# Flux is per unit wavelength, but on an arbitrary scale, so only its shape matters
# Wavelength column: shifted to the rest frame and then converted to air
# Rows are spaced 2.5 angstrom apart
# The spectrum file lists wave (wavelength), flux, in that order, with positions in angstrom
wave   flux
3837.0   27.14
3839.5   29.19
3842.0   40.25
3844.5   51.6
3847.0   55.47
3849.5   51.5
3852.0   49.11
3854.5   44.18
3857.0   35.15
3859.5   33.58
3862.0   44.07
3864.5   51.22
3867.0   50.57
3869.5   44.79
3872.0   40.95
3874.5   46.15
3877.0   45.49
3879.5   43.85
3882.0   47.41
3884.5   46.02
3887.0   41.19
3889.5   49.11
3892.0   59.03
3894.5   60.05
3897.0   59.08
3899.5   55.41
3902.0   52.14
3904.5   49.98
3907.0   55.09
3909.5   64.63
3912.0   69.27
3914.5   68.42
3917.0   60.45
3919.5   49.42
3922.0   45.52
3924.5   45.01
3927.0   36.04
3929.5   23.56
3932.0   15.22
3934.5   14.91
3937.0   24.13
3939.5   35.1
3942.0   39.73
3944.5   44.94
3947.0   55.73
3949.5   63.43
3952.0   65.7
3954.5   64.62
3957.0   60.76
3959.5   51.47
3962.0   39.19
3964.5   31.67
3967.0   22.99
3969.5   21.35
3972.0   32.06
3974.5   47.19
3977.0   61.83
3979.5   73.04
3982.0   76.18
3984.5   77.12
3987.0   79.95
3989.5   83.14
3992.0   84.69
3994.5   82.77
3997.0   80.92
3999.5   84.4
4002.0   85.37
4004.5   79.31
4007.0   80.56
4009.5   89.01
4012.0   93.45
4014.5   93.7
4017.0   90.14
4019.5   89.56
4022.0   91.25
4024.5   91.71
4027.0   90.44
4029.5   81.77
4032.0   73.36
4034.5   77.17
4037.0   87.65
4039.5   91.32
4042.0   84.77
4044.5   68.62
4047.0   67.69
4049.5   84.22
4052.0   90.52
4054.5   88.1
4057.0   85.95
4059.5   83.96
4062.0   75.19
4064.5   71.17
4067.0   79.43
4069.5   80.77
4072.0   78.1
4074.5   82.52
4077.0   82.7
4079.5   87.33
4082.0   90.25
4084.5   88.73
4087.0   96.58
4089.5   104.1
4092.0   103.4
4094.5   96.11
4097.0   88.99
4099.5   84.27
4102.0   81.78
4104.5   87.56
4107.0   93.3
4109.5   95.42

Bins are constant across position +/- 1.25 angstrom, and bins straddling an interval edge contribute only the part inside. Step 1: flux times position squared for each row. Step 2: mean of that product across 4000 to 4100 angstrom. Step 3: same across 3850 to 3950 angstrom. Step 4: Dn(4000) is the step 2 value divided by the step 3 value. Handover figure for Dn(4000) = 1.99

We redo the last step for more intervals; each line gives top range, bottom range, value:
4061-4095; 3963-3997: 1.51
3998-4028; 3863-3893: 2.01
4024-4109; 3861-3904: 1.90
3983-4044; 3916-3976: 2.13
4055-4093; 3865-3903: 1.91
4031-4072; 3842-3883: 1.94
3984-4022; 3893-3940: 1.91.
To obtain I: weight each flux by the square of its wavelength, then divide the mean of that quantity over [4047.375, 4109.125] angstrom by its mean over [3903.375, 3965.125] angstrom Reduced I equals 1.98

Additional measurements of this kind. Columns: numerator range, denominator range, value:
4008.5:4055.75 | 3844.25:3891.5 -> 2.02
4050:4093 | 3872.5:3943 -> 2.02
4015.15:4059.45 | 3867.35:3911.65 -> 1.78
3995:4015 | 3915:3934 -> 2.26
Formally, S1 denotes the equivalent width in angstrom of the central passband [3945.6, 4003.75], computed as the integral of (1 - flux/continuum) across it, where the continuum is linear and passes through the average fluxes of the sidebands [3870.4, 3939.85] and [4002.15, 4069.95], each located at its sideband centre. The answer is 4.22 angstrom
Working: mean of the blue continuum 46.7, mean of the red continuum 83.8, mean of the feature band 62.1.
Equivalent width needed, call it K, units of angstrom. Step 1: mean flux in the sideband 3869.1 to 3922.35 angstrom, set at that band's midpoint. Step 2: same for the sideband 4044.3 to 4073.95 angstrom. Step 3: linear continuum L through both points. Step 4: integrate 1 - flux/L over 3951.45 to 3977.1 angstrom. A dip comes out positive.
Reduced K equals 7.9 angstrom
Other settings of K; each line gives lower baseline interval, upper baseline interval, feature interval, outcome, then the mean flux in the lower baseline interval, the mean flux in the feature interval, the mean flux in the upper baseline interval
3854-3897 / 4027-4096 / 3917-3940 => 9.4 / 46.5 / 33.5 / 84.6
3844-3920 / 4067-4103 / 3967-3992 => 3.2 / 50.8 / 60.6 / 88.7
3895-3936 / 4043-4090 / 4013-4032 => -4.2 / 47.8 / 88.8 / 83.1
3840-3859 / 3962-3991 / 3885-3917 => -4.9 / 45.5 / 56.8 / 54.7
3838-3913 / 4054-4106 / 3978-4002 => -3.6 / 48.7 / 80.3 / 86.5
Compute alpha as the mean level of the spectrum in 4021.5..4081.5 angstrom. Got 82.3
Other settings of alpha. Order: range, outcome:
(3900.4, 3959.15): 48.1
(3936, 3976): 44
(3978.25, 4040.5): 84.3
